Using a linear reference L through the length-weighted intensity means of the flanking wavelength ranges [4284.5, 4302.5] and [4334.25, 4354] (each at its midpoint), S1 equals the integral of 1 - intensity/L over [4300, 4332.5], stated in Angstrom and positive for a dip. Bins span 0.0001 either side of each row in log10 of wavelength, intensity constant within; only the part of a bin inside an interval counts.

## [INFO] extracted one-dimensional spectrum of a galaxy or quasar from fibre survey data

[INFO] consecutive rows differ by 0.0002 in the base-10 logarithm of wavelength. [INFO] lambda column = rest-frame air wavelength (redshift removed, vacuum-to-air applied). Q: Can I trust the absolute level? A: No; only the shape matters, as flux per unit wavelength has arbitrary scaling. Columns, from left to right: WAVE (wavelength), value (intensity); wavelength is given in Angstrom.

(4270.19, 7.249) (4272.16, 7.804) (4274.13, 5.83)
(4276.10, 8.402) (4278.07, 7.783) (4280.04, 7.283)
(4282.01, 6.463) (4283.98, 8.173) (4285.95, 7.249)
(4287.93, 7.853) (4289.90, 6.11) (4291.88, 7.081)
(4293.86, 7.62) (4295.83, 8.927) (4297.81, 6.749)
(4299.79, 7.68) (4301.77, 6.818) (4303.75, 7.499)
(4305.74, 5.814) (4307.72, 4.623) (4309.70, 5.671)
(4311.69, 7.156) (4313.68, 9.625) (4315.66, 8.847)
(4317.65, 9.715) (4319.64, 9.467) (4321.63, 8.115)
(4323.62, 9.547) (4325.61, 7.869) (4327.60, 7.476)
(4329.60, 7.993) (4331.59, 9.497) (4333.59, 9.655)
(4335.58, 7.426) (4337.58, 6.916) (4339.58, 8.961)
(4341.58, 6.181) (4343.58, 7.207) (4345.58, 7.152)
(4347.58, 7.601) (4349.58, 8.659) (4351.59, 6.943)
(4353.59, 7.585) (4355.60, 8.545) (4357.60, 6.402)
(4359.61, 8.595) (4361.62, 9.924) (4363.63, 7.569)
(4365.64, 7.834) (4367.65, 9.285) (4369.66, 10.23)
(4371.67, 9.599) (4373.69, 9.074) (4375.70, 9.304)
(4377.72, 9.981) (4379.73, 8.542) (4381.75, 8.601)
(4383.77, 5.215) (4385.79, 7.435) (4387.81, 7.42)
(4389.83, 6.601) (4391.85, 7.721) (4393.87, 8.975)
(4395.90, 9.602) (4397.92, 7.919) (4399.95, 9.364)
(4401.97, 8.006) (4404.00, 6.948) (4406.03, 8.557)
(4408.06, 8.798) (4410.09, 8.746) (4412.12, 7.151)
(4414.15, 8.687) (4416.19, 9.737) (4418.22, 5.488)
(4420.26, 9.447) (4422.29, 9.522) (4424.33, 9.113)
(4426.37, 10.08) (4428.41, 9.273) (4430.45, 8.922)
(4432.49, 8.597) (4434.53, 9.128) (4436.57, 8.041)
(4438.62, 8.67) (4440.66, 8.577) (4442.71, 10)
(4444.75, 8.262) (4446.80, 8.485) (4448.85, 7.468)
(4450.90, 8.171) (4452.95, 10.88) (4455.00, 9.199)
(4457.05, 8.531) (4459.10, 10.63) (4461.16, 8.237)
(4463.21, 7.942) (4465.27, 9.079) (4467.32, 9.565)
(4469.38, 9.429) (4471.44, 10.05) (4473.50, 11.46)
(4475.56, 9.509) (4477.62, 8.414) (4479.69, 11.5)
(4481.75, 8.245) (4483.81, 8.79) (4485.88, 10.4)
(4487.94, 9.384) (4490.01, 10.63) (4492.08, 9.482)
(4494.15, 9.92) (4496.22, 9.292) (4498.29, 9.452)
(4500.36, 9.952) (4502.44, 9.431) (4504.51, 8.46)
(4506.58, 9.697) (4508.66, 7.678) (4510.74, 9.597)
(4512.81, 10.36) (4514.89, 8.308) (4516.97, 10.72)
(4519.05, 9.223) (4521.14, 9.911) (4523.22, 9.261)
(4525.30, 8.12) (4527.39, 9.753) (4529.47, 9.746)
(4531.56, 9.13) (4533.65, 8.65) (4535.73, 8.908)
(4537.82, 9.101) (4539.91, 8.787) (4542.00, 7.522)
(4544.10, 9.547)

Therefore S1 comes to -1.8 Angstrom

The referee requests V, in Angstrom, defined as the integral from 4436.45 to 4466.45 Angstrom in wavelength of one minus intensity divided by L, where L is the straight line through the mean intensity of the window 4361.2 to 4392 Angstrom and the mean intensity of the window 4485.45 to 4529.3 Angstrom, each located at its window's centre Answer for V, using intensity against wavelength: 0.6 Angstrom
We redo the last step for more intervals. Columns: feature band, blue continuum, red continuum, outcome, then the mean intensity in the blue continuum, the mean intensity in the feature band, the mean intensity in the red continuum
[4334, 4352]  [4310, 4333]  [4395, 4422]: 2.1 Angstrom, 8.59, 7.54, 8.37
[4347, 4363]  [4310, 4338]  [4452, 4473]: 1.2 Angstrom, 8.48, 8.03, 9.4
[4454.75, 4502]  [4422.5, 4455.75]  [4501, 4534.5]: -2.2 Angstrom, 8.94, 9.53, 9.26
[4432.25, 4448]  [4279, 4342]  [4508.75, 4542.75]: -0.2 Angstrom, 7.71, 8.71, 9.17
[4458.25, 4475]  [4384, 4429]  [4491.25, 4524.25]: -1.0 Angstrom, 8.33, 9.54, 9.42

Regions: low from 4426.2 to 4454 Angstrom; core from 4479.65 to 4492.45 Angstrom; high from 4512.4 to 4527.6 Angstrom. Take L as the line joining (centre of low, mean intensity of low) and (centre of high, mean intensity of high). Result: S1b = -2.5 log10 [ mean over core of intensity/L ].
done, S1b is -0.06 mag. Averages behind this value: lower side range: 8.86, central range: 9.66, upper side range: 9.4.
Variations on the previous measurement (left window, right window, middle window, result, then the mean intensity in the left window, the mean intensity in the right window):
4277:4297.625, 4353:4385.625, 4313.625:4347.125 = -0.040 mag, 7.43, 8.5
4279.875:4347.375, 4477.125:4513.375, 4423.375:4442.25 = -0.013 mag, 7.66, 9.49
